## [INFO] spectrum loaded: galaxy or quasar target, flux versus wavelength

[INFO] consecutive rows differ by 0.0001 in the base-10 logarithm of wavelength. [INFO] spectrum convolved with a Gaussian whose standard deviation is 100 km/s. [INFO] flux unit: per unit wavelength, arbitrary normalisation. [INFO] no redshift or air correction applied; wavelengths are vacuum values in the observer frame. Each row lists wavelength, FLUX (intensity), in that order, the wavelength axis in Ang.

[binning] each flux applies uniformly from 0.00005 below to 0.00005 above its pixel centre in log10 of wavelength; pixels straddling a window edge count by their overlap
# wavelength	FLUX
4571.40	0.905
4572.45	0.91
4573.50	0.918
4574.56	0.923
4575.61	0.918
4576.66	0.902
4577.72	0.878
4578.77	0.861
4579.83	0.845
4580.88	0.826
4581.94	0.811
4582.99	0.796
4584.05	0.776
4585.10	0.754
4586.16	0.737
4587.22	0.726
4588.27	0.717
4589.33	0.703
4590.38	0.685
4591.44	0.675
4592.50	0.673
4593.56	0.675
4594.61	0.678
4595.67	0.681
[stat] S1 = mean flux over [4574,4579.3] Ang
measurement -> 0.896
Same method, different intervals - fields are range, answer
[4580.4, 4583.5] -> 0.811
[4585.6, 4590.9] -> 0.714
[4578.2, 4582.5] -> 0.837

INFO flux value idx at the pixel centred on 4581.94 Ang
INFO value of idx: 0.811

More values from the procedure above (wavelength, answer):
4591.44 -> 0.675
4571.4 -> 0.905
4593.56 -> 0.675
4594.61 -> 0.678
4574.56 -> 0.923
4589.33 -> 0.703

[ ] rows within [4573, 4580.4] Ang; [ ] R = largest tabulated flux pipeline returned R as 0.923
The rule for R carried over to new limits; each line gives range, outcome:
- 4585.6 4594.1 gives 0.737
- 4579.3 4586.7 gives 0.845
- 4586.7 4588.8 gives 0.726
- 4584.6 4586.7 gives 0.754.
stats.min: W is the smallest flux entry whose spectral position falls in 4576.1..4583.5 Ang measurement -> 0.796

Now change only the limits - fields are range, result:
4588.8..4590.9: 0.685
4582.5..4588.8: 0.717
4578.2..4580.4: 0.845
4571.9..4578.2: 0.878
